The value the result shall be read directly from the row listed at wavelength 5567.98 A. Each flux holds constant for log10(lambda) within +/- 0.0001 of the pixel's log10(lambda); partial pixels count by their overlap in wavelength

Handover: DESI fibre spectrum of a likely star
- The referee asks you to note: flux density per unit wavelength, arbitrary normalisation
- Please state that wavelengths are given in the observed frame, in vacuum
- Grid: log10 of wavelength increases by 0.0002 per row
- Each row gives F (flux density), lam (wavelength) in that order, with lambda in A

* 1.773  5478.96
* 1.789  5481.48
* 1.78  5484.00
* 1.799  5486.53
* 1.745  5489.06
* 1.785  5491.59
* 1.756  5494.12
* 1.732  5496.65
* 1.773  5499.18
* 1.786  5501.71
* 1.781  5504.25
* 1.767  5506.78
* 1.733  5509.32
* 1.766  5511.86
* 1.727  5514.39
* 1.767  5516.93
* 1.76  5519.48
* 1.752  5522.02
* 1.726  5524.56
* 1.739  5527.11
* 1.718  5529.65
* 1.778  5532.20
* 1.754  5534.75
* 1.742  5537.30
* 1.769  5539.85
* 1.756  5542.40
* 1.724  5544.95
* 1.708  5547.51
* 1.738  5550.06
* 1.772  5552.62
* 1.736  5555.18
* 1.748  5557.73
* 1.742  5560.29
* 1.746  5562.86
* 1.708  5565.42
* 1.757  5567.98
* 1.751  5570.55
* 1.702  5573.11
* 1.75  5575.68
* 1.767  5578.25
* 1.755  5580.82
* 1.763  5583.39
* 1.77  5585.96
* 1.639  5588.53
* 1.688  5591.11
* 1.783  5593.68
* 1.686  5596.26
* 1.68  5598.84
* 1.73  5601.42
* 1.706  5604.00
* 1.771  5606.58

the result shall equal 1.757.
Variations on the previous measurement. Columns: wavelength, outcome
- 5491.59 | 1.785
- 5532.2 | 1.778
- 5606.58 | 1.771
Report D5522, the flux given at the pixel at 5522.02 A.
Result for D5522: 1.752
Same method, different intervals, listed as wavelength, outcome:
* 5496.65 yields 1.732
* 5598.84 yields 1.68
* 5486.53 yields 1.799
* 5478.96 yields 1.773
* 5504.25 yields 1.781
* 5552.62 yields 1.772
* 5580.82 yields 1.755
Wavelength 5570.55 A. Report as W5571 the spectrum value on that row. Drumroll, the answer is 1.751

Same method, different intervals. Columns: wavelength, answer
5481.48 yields 1.789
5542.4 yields 1.756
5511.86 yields 1.766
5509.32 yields 1.733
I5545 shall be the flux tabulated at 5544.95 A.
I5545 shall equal 1.724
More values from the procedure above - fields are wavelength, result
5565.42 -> 1.708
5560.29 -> 1.742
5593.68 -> 1.783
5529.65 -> 1.718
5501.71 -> 1.786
